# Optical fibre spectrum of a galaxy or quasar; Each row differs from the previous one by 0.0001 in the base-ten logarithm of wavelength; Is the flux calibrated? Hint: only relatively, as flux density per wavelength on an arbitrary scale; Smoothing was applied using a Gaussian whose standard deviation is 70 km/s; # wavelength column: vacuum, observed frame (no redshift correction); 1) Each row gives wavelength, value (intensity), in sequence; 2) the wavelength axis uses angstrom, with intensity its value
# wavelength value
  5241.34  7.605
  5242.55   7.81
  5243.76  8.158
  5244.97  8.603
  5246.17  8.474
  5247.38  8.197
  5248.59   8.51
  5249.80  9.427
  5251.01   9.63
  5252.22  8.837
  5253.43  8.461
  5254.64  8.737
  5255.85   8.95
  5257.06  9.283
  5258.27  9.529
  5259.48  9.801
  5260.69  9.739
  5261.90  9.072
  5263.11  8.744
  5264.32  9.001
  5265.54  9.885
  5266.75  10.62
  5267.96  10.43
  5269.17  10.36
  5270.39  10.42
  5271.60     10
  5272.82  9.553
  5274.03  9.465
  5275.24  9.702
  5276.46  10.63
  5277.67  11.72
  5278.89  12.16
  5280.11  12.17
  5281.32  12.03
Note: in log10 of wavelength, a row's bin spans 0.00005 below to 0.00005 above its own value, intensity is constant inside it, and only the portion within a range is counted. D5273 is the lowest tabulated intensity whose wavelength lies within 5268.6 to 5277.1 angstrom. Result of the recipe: 9.465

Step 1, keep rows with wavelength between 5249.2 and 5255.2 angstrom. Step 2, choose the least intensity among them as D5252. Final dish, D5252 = 8.461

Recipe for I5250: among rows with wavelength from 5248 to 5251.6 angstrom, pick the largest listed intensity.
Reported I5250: 9.63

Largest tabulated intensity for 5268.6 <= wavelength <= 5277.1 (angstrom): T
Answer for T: 10.63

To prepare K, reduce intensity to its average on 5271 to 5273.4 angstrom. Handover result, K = 9.75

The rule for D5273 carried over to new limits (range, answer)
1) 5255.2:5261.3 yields 8.95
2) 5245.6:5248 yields 8.197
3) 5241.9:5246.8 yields 7.81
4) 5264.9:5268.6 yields 9.885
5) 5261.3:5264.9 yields 8.744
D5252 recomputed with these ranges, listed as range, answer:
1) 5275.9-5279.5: 10.63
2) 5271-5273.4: 9.553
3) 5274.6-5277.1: 9.702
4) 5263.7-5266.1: 9.001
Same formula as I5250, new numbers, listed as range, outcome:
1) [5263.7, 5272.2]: 10.62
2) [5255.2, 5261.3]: 9.801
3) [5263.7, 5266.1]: 9.885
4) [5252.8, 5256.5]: 8.95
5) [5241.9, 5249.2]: 8.603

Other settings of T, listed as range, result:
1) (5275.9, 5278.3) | 11.72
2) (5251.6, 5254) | 8.837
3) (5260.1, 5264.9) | 9.739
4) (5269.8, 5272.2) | 10.42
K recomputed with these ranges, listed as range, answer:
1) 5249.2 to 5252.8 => 9.3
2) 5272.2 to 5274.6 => 9.5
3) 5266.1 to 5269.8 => 10.5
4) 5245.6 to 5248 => 8.32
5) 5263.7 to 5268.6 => 9.99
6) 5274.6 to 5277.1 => 10.2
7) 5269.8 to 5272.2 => 10.2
